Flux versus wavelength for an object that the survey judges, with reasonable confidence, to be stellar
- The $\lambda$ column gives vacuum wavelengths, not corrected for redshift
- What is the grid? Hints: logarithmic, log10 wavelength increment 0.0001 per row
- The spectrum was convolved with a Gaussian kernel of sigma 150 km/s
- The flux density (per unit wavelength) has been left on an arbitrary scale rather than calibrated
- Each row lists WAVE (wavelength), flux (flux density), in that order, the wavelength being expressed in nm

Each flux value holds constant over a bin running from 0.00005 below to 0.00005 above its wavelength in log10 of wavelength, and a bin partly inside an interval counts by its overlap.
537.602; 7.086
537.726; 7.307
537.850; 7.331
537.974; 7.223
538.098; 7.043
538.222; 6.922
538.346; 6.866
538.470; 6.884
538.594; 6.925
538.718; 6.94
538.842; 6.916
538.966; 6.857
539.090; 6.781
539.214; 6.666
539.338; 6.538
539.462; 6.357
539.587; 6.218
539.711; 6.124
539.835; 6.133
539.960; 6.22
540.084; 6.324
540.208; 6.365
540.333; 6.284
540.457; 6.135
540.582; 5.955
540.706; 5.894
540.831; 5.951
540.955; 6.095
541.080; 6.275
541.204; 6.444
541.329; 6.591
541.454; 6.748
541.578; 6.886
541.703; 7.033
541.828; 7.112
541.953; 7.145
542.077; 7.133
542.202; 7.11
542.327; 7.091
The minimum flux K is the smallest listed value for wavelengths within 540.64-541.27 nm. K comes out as 5.894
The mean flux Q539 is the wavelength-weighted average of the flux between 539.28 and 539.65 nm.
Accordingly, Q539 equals 6.36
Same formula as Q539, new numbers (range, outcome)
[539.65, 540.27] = 6.24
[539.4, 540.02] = 6.2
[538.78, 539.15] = 6.86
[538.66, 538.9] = 6.93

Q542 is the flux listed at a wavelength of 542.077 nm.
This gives 7.133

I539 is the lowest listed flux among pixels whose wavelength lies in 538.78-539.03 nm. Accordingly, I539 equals 6.857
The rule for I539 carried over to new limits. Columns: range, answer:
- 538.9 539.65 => 6.218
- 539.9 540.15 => 6.22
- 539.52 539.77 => 6.124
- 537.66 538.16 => 7.043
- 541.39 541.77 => 6.748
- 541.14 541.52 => 6.444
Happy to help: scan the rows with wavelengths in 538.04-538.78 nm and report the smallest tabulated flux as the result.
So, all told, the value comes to 6.866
